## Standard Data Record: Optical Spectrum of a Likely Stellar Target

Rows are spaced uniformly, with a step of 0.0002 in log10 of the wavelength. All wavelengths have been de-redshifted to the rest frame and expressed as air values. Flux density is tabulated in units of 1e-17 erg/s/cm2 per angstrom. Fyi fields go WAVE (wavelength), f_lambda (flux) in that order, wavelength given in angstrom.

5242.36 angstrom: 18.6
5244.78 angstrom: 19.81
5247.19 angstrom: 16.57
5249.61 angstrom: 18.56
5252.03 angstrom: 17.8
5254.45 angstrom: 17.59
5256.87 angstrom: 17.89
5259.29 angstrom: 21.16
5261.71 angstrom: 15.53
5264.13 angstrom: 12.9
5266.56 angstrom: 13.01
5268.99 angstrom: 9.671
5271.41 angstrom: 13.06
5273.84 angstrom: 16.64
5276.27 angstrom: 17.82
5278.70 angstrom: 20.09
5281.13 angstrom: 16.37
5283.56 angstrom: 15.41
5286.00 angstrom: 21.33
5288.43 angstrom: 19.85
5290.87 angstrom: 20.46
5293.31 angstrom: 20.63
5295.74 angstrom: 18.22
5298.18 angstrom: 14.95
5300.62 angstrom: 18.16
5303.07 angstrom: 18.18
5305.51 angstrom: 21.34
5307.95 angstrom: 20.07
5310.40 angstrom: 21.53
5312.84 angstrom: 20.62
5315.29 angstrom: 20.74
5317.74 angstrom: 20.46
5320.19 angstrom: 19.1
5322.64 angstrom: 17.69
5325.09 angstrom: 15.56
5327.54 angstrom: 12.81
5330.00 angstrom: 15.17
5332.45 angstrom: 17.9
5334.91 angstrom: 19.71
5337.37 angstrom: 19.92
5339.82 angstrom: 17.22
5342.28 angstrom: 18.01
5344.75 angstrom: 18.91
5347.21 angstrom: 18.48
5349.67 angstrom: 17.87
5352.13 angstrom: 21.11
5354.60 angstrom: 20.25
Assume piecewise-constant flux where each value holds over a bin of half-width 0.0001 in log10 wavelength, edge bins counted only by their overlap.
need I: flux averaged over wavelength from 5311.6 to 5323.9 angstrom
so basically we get 19.7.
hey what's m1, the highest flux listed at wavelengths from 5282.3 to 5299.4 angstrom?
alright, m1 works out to 21.33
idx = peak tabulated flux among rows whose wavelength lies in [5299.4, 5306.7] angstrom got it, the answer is 21.34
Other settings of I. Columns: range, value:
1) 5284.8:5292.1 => 20.5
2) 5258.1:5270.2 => 14.4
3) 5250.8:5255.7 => 17.7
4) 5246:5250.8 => 17.6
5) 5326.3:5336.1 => 16.4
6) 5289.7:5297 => 19.8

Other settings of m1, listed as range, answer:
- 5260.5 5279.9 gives 20.09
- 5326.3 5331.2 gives 15.17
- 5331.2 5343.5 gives 19.92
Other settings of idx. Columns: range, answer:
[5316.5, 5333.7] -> 20.46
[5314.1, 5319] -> 20.74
